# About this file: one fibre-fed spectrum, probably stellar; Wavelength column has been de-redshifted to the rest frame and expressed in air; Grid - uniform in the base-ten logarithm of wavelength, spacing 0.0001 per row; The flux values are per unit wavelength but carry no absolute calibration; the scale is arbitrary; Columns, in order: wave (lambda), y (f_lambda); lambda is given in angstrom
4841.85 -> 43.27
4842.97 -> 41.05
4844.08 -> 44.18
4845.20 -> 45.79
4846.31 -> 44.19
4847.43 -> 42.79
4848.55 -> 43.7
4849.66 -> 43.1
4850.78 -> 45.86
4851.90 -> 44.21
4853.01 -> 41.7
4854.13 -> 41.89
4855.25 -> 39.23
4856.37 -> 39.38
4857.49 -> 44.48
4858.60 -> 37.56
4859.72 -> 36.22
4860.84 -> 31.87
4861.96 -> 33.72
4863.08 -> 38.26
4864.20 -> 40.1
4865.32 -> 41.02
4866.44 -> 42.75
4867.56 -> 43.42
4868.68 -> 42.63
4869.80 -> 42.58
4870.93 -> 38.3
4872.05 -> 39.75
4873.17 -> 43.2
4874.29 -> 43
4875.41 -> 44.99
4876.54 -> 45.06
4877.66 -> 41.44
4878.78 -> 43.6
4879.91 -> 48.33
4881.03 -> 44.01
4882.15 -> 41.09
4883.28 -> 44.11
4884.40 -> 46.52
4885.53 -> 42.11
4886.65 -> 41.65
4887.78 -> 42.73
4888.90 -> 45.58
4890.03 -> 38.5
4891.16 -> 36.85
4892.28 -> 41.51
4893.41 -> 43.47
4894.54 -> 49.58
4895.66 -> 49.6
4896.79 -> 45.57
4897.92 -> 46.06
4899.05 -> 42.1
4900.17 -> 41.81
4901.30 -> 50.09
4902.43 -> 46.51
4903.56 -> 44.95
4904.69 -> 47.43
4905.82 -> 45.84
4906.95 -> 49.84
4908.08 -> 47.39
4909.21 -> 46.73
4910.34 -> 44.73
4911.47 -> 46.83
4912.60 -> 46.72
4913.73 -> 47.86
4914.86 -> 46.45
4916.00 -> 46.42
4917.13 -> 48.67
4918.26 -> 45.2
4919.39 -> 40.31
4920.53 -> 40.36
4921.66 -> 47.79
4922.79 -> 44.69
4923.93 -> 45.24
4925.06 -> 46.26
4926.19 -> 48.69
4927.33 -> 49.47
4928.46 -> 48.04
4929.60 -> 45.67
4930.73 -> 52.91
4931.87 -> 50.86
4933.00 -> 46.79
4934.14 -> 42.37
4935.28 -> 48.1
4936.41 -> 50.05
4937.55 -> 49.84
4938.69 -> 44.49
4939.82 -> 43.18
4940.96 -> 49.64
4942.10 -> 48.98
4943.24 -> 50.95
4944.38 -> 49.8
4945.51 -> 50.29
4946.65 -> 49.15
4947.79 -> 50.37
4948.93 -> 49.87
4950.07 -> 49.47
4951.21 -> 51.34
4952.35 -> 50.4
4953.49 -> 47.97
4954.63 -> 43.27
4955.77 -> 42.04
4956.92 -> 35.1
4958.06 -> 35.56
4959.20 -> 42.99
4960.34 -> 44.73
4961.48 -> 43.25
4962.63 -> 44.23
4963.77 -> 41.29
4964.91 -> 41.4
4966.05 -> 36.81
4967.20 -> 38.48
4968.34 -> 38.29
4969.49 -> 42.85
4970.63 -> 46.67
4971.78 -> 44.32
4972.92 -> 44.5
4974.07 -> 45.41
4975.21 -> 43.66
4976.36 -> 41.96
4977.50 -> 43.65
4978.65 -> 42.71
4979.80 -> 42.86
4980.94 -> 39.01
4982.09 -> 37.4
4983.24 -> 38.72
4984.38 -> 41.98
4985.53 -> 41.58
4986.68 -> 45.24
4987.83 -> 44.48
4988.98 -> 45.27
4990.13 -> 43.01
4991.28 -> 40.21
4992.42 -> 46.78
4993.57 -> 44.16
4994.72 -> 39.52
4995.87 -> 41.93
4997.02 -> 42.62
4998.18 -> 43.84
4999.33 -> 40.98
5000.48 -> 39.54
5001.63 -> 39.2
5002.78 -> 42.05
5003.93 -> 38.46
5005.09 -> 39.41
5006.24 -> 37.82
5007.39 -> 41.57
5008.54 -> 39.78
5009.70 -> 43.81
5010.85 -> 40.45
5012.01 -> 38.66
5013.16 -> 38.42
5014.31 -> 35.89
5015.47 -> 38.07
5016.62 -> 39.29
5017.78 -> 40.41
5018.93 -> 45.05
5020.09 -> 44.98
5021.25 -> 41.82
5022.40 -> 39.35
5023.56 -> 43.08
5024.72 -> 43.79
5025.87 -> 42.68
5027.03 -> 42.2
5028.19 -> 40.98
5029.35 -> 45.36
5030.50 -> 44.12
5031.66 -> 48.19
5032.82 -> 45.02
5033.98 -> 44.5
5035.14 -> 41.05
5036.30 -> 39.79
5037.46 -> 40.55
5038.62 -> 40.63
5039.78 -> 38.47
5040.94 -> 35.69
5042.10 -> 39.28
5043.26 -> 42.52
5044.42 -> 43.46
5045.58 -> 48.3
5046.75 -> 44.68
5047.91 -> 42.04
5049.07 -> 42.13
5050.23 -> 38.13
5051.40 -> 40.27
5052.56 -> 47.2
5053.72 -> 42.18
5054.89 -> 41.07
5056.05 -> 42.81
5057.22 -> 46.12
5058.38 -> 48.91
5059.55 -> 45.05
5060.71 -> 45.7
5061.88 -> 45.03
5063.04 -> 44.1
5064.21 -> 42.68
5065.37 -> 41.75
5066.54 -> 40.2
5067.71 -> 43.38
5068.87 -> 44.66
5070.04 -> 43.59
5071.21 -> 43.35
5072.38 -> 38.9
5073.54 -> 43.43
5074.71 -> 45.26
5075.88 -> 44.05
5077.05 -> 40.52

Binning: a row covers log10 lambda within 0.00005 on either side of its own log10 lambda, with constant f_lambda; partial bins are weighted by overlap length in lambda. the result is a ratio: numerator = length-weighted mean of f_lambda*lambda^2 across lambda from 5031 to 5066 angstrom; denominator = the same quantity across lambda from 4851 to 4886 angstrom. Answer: 1.11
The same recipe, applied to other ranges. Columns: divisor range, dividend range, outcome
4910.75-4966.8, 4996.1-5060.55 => 0.94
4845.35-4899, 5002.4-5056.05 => 1.05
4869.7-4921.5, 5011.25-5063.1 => 1.01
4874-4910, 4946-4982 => 1.01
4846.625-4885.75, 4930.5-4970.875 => 1.13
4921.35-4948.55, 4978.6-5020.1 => 0.88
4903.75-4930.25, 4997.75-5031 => 0.92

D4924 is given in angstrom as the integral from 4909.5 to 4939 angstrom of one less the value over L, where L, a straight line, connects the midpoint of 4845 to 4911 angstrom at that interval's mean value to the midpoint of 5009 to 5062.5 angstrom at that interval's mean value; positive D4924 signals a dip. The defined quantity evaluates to -2.7 angstrom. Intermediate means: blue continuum 43.1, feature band 46.7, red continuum 42.3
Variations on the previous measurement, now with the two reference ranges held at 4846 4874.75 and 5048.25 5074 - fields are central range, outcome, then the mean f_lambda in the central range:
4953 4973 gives 0.14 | 41.8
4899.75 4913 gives -1.66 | 46.6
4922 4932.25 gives -1.54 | 47.9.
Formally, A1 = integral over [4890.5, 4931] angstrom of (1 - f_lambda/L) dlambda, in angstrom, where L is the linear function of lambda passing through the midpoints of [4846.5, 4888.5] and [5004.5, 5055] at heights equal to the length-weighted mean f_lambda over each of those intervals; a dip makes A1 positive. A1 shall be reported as -4.1 angstrom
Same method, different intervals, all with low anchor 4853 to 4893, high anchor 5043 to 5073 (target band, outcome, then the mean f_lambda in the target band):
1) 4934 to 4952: -2.8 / 48.8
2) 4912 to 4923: -1.0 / 45.5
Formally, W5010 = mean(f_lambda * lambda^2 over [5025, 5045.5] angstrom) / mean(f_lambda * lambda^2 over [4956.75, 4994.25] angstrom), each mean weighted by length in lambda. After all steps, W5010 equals 1.03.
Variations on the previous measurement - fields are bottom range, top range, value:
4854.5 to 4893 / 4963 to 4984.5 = 1.05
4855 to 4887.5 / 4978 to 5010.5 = 1.05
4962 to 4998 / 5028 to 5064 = 1.04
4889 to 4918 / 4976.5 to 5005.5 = 0.95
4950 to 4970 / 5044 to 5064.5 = 1.07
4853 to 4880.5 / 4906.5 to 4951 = 1.19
